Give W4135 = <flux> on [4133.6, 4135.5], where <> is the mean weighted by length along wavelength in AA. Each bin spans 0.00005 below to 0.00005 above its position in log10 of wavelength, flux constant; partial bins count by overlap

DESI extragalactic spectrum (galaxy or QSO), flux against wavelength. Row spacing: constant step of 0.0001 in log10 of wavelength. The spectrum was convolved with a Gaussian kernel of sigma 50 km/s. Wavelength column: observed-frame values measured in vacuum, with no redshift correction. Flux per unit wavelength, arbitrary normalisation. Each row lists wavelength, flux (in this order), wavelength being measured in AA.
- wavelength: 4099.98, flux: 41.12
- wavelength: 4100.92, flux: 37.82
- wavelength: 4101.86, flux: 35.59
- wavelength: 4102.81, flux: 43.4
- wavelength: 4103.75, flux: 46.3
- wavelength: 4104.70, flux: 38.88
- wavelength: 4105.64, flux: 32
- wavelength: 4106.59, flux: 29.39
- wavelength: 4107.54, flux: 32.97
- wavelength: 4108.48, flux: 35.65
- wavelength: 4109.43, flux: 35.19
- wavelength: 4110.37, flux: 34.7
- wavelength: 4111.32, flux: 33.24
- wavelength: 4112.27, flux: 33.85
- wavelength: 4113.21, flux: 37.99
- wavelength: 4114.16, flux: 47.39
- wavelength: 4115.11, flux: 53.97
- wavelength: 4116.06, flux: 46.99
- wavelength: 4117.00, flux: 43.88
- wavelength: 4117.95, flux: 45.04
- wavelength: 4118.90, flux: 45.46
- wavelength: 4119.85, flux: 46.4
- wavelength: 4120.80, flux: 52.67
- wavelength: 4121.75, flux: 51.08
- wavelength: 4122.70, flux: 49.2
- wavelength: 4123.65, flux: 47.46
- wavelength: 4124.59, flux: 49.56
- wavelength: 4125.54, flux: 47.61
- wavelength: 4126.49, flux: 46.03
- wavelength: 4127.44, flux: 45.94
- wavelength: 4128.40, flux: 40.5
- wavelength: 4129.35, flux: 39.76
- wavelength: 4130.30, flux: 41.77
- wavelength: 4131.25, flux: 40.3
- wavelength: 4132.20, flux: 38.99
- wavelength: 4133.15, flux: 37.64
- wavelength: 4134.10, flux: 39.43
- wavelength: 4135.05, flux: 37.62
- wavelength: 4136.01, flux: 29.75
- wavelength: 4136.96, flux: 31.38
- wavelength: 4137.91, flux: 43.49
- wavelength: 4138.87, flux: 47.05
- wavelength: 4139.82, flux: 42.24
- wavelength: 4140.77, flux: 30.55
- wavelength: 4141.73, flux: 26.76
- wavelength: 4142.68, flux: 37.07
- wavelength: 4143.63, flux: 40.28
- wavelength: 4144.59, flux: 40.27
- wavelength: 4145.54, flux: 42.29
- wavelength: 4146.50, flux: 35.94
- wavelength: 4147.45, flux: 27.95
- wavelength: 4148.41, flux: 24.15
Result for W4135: 38.6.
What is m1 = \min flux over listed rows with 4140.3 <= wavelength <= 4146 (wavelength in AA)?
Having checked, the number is 26.76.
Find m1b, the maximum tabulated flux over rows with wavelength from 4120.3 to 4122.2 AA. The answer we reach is 52.67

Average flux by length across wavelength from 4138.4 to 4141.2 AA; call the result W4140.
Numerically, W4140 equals 40.2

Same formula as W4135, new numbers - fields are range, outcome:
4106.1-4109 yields 32.6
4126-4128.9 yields 44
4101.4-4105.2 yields 41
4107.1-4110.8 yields 34.7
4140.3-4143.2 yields 31.6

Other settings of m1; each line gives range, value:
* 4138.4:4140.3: 42.24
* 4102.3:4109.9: 29.39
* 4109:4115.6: 33.24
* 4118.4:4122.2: 45.46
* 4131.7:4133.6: 37.64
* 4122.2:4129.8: 39.76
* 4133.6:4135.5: 37.62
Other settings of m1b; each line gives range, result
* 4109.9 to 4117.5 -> 53.97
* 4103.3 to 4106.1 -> 46.3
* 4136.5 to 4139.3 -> 47.05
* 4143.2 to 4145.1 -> 40.28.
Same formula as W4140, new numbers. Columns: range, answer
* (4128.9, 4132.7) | 40.2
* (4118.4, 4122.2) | 48.8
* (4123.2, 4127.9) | 47.4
